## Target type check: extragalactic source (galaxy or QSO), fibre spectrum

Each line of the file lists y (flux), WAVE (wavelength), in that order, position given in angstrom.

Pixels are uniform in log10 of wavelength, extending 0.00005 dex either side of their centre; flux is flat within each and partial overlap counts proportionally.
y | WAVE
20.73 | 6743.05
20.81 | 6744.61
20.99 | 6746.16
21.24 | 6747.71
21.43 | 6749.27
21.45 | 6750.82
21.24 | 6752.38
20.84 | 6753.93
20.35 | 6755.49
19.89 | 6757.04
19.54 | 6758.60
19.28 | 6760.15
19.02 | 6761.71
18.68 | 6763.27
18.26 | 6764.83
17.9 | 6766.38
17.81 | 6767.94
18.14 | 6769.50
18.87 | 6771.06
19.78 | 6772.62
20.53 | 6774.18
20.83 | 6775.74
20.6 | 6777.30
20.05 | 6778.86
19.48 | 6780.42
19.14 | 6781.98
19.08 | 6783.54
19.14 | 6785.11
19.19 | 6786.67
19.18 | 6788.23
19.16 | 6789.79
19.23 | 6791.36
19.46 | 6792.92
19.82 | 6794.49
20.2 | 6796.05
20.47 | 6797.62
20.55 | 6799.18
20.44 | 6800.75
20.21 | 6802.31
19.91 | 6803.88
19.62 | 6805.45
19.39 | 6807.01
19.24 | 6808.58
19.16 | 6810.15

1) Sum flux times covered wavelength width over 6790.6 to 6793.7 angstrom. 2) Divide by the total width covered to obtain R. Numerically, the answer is 19.4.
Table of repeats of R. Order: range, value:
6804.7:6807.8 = 19.5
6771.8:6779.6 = 20.4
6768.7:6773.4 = 18.9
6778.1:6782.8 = 19.6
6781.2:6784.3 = 19.1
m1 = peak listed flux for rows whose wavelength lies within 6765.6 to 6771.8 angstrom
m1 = 18.87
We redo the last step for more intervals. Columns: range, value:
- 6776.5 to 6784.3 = 20.6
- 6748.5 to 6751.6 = 21.45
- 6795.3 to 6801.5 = 20.55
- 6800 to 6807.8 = 20.44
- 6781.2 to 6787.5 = 19.19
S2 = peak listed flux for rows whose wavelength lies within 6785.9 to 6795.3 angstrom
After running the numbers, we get 19.82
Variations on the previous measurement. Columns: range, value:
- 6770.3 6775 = 20.53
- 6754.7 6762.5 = 20.35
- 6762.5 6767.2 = 18.68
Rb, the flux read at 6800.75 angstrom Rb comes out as 20.44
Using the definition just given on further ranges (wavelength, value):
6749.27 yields 21.43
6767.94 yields 17.81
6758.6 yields 19.54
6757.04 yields 19.89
